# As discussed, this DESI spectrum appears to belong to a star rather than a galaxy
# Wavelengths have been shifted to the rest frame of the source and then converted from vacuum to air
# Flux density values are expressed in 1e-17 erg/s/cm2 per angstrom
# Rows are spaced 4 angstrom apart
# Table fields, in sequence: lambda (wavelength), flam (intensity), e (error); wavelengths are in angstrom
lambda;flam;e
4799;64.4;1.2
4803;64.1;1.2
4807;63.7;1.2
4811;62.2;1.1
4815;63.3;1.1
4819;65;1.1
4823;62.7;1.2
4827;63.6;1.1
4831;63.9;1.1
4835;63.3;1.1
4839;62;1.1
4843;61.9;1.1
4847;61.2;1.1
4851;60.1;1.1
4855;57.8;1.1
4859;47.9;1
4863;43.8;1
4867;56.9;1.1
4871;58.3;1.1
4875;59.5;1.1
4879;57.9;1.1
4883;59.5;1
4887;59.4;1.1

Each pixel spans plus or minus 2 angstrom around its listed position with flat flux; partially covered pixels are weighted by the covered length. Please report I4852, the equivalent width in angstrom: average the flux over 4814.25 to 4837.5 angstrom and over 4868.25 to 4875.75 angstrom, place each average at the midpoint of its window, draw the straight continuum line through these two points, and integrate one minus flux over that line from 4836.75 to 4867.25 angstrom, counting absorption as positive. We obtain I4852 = 2.2 angstrom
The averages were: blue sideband 63.6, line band 56.5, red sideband 58.6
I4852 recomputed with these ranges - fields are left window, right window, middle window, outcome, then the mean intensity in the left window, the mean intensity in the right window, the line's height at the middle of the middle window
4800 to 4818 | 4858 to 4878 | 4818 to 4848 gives -1.7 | 63.5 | 53.8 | 59.5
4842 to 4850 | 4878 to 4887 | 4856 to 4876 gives 2.3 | 61.3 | 58.9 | 60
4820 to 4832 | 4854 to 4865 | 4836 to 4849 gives -1.2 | 63.5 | 49.1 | 56.4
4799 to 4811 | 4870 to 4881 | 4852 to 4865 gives 2.0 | 63.7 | 58.6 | 59.8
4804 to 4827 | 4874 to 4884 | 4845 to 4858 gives 0.4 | 63.4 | 58.9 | 60.8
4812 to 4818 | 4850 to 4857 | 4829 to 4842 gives -0.4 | 63.4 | 58.8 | 60.9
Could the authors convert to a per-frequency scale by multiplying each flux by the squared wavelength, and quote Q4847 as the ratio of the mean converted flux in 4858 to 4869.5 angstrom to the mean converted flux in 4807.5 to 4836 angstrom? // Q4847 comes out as 0.80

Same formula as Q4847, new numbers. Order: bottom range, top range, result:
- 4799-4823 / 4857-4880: 0.87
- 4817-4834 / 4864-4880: 0.92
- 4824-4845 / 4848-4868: 0.86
